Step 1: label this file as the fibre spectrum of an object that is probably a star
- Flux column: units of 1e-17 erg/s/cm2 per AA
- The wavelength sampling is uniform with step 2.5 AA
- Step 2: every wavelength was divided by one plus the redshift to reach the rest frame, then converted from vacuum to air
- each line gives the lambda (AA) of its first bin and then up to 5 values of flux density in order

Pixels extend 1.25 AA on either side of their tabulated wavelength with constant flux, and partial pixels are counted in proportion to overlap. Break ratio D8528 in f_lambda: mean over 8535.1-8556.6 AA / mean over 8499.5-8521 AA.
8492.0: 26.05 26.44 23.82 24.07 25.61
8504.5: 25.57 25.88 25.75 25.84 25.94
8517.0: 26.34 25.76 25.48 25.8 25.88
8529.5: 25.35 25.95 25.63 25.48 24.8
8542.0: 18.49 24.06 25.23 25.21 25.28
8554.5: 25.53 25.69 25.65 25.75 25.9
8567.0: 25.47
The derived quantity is 0.9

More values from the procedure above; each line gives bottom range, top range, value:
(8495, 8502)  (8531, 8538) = 1.05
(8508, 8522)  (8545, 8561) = 0.98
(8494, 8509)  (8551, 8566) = 1.02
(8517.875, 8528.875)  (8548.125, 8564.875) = 0.99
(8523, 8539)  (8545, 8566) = 0.99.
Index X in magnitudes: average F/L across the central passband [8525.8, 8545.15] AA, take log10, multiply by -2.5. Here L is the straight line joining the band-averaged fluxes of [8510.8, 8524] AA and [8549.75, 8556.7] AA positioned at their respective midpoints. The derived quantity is 0.05 mag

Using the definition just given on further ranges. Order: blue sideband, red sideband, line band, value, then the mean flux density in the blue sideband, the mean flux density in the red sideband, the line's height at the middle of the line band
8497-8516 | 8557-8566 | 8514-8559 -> 0.02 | 25.4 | 25.7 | 25.6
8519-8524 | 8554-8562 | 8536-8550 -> 0.08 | 25.6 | 25.7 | 25.6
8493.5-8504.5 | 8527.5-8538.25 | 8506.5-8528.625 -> -0.02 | 25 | 25.6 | 25.3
